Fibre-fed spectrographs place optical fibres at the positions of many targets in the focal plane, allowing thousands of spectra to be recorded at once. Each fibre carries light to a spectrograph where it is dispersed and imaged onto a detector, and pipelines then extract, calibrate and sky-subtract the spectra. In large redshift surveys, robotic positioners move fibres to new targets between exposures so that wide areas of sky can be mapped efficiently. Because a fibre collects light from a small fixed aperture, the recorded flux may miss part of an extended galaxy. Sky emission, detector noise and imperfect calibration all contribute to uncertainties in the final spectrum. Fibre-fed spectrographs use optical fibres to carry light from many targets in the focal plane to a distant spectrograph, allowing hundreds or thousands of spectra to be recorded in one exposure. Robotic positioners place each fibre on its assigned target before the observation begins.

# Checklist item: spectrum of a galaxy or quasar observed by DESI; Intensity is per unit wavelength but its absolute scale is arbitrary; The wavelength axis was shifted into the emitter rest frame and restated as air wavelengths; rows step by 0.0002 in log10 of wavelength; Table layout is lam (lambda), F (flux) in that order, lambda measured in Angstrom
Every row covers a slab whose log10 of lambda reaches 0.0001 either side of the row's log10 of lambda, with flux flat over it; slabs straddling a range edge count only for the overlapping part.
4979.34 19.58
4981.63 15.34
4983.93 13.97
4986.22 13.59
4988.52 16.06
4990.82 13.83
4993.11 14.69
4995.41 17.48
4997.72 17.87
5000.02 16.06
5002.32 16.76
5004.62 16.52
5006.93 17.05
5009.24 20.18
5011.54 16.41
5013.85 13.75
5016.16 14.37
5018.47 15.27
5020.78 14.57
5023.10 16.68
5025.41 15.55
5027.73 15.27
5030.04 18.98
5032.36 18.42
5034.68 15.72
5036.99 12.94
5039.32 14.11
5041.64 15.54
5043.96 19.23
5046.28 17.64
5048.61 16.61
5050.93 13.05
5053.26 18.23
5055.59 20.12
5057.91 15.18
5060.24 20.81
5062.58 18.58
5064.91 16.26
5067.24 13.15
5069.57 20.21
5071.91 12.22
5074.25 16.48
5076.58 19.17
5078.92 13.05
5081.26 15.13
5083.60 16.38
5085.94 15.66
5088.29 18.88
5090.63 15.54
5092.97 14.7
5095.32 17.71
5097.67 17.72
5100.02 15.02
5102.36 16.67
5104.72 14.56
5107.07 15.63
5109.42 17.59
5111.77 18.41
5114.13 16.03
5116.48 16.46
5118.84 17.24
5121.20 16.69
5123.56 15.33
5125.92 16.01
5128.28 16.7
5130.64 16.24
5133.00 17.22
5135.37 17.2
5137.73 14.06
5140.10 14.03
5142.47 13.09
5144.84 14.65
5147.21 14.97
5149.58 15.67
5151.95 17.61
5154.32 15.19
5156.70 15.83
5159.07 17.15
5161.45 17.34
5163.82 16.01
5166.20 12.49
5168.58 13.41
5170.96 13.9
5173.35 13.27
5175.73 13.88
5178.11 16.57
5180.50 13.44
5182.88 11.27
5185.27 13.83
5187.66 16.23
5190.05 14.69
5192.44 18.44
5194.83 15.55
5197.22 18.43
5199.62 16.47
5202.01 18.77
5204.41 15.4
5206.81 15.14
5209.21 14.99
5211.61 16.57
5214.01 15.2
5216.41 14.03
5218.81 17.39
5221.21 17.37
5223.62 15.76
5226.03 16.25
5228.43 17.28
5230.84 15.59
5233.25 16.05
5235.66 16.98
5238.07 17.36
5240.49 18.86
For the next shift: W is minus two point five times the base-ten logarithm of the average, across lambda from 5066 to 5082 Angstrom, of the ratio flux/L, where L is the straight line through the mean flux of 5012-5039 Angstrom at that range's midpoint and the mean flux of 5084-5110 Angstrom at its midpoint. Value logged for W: 0.029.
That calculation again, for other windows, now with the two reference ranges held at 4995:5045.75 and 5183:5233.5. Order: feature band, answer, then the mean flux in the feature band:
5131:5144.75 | 0.070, 15.1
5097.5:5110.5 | 0.008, 16.1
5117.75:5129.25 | -0.014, 16.4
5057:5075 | -0.025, 16.6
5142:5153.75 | 0.056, 15.3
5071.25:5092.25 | 0.022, 15.9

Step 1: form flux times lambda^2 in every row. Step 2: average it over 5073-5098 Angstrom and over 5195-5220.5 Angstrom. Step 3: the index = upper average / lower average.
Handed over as 1.0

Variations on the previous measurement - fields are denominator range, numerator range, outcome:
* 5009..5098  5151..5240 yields 1.02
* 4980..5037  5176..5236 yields 1.07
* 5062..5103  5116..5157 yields 0.99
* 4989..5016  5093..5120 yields 1.06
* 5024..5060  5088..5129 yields 1.02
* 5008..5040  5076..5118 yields 1.06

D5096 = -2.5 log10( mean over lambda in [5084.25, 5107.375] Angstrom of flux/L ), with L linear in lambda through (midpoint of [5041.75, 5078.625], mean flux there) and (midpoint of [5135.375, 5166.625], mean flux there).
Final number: 0.01 mag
